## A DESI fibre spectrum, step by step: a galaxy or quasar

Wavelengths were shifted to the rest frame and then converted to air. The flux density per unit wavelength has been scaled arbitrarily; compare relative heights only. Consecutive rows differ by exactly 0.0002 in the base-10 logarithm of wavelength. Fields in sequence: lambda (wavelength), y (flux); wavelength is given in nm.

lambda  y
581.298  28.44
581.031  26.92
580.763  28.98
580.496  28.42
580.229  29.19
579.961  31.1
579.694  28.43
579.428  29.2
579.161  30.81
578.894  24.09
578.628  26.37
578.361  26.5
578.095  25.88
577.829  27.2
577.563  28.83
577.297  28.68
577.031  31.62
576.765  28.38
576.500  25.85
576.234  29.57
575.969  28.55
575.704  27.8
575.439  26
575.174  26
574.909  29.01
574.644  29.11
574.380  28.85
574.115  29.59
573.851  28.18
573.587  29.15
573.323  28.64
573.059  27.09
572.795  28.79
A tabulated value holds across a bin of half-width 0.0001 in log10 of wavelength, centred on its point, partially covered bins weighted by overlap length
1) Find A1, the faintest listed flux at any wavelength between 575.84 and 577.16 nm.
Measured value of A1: 25.85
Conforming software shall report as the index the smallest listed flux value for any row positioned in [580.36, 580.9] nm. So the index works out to 28.42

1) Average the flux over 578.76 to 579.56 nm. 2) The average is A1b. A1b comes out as 28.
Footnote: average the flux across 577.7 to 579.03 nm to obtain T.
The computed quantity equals 26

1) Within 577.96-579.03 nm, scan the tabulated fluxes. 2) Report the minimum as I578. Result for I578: 24.09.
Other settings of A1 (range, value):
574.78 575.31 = 26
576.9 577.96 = 27.2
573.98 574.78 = 28.85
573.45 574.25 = 28.18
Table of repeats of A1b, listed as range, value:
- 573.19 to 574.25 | 28.9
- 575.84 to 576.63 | 28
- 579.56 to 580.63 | 29.3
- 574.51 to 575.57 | 27.5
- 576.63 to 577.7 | 29.4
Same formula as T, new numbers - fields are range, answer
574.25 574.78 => 29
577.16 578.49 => 27.4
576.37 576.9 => 27.1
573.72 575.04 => 28.9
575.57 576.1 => 28.2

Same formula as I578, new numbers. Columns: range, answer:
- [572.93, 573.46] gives 27.09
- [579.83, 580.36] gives 29.19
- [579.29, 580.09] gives 28.43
